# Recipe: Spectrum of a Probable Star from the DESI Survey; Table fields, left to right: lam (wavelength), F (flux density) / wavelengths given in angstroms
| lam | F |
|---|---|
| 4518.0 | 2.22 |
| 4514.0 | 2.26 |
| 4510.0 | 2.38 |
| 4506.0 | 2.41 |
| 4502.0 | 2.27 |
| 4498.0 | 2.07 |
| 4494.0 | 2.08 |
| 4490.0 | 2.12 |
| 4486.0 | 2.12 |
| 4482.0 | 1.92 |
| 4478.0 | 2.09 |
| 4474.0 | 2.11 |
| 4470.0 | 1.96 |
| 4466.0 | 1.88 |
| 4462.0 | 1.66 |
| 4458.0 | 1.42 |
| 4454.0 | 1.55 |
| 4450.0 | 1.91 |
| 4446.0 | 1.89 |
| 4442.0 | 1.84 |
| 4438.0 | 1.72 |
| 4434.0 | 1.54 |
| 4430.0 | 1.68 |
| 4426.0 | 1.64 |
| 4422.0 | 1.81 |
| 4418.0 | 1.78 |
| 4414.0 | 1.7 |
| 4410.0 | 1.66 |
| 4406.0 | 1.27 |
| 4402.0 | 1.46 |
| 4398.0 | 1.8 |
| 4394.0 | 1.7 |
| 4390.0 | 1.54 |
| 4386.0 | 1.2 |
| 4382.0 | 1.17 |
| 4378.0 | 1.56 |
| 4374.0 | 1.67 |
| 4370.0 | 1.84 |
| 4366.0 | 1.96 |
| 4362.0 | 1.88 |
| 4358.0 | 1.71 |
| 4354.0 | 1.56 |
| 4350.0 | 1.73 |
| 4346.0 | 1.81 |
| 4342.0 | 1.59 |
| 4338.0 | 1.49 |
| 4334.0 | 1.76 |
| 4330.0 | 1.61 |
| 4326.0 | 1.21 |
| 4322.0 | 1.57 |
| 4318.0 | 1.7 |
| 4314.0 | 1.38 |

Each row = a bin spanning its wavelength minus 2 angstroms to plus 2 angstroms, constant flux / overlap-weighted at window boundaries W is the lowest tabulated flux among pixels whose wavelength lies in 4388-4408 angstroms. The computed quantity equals 1.27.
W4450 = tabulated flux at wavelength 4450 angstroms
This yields 1.91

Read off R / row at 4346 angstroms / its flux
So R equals 1.81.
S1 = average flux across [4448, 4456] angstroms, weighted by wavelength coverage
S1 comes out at 1.73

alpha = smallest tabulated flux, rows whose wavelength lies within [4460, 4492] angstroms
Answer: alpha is 1.66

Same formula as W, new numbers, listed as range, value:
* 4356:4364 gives 1.71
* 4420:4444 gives 1.54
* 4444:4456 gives 1.55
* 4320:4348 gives 1.21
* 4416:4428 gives 1.64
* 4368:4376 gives 1.67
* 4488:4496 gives 2.08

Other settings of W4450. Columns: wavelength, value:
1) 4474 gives 2.11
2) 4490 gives 2.12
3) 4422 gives 1.81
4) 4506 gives 2.41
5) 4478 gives 2.09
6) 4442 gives 1.84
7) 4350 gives 1.73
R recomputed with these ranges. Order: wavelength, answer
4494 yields 2.08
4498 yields 2.07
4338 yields 1.49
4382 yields 1.17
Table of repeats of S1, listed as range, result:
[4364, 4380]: 1.76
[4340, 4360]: 1.68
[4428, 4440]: 1.65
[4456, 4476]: 1.81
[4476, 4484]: 2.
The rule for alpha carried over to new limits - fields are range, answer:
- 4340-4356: 1.56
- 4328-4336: 1.61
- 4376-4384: 1.17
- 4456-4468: 1.42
